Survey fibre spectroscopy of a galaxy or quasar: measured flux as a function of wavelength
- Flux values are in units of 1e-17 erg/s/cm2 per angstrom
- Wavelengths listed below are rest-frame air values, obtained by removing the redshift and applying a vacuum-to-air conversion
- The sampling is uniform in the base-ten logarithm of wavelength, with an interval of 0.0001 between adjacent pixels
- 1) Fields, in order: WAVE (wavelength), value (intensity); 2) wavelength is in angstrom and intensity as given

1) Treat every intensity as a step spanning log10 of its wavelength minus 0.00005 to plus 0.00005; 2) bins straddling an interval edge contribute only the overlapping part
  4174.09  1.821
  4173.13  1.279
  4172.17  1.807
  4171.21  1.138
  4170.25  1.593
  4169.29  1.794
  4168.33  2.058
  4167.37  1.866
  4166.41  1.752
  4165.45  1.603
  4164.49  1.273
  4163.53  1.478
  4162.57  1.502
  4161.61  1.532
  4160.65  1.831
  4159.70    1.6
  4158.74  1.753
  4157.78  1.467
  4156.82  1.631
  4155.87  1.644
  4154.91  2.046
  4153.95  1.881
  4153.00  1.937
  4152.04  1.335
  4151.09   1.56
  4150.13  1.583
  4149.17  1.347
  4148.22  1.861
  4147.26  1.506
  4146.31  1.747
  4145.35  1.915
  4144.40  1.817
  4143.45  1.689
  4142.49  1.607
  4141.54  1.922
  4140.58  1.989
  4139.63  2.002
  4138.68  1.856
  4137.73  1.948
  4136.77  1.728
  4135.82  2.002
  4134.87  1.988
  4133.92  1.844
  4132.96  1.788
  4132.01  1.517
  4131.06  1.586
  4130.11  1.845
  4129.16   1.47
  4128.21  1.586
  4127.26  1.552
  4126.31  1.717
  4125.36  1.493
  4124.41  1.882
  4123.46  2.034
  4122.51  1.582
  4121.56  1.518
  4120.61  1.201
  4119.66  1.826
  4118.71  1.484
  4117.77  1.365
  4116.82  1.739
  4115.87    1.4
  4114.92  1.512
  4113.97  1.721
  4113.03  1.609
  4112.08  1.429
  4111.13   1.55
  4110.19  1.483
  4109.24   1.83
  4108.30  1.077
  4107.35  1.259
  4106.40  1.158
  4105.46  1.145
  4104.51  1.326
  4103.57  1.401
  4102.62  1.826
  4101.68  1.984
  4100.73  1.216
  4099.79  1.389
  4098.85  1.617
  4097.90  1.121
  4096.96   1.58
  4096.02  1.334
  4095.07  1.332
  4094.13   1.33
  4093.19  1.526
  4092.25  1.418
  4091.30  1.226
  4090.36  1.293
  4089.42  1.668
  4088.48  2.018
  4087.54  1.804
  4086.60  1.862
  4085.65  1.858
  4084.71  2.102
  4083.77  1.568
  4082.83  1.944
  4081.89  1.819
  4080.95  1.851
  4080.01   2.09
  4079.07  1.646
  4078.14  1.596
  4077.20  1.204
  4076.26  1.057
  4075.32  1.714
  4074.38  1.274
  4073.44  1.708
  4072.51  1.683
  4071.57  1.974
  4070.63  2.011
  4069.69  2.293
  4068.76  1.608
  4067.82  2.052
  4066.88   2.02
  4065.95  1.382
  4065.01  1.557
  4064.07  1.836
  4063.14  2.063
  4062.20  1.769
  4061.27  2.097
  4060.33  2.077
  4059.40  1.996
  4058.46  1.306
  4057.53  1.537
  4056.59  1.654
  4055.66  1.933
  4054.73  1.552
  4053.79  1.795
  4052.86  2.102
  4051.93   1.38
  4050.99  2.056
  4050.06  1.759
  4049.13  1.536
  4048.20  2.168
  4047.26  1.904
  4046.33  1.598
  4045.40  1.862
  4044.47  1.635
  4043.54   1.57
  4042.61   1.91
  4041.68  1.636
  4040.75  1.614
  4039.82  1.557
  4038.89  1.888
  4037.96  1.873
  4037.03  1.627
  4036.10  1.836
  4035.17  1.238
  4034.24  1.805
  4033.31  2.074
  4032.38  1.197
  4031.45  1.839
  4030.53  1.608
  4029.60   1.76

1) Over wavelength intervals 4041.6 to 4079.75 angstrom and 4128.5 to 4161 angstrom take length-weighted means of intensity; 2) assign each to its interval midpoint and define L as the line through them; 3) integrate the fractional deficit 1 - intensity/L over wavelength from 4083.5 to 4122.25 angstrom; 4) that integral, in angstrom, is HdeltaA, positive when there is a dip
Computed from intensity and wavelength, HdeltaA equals 5.10 angstrom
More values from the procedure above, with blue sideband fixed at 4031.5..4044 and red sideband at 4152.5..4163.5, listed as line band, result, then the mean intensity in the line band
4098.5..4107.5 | 1.4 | 1.44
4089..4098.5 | 1.7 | 1.38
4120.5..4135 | 0.3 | 1.67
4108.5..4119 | 0.9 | 1.55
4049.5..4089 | -2.0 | 1.78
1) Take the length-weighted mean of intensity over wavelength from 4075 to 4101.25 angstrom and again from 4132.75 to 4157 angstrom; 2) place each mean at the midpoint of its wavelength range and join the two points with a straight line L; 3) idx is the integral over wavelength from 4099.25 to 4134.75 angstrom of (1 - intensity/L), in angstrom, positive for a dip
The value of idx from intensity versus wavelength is 2.7 angstrom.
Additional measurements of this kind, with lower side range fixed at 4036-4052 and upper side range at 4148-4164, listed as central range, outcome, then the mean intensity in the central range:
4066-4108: 2.57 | 1.61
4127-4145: -1.27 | 1.78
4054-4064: -0.36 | 1.8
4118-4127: 0.25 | 1.63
